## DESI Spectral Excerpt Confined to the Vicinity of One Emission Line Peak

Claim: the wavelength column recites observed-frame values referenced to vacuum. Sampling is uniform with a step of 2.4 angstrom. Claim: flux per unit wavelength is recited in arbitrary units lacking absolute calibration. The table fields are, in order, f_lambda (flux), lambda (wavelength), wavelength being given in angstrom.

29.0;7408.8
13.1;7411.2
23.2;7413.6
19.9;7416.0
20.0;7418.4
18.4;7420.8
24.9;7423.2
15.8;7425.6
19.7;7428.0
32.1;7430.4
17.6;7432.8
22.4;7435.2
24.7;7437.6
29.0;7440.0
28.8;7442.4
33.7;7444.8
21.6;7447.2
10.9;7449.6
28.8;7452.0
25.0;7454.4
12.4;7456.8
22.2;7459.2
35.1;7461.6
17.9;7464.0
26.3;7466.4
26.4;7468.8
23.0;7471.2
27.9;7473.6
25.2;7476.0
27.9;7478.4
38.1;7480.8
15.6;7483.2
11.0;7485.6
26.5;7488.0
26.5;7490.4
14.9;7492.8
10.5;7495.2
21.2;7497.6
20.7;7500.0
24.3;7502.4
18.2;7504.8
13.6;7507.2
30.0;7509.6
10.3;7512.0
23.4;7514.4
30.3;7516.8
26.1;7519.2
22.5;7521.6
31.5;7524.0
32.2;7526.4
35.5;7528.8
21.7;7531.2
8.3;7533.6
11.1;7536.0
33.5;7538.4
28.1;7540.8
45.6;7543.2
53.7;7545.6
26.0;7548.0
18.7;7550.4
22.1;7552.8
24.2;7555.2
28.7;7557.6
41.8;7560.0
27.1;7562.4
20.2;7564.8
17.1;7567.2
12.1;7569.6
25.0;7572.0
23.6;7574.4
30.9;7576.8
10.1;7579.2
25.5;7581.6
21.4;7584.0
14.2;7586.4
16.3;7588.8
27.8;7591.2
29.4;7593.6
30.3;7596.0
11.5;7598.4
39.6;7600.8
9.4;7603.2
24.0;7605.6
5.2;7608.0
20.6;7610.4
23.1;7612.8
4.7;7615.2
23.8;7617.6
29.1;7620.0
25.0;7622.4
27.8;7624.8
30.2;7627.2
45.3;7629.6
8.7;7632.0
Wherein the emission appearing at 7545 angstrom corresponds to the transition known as [S II]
